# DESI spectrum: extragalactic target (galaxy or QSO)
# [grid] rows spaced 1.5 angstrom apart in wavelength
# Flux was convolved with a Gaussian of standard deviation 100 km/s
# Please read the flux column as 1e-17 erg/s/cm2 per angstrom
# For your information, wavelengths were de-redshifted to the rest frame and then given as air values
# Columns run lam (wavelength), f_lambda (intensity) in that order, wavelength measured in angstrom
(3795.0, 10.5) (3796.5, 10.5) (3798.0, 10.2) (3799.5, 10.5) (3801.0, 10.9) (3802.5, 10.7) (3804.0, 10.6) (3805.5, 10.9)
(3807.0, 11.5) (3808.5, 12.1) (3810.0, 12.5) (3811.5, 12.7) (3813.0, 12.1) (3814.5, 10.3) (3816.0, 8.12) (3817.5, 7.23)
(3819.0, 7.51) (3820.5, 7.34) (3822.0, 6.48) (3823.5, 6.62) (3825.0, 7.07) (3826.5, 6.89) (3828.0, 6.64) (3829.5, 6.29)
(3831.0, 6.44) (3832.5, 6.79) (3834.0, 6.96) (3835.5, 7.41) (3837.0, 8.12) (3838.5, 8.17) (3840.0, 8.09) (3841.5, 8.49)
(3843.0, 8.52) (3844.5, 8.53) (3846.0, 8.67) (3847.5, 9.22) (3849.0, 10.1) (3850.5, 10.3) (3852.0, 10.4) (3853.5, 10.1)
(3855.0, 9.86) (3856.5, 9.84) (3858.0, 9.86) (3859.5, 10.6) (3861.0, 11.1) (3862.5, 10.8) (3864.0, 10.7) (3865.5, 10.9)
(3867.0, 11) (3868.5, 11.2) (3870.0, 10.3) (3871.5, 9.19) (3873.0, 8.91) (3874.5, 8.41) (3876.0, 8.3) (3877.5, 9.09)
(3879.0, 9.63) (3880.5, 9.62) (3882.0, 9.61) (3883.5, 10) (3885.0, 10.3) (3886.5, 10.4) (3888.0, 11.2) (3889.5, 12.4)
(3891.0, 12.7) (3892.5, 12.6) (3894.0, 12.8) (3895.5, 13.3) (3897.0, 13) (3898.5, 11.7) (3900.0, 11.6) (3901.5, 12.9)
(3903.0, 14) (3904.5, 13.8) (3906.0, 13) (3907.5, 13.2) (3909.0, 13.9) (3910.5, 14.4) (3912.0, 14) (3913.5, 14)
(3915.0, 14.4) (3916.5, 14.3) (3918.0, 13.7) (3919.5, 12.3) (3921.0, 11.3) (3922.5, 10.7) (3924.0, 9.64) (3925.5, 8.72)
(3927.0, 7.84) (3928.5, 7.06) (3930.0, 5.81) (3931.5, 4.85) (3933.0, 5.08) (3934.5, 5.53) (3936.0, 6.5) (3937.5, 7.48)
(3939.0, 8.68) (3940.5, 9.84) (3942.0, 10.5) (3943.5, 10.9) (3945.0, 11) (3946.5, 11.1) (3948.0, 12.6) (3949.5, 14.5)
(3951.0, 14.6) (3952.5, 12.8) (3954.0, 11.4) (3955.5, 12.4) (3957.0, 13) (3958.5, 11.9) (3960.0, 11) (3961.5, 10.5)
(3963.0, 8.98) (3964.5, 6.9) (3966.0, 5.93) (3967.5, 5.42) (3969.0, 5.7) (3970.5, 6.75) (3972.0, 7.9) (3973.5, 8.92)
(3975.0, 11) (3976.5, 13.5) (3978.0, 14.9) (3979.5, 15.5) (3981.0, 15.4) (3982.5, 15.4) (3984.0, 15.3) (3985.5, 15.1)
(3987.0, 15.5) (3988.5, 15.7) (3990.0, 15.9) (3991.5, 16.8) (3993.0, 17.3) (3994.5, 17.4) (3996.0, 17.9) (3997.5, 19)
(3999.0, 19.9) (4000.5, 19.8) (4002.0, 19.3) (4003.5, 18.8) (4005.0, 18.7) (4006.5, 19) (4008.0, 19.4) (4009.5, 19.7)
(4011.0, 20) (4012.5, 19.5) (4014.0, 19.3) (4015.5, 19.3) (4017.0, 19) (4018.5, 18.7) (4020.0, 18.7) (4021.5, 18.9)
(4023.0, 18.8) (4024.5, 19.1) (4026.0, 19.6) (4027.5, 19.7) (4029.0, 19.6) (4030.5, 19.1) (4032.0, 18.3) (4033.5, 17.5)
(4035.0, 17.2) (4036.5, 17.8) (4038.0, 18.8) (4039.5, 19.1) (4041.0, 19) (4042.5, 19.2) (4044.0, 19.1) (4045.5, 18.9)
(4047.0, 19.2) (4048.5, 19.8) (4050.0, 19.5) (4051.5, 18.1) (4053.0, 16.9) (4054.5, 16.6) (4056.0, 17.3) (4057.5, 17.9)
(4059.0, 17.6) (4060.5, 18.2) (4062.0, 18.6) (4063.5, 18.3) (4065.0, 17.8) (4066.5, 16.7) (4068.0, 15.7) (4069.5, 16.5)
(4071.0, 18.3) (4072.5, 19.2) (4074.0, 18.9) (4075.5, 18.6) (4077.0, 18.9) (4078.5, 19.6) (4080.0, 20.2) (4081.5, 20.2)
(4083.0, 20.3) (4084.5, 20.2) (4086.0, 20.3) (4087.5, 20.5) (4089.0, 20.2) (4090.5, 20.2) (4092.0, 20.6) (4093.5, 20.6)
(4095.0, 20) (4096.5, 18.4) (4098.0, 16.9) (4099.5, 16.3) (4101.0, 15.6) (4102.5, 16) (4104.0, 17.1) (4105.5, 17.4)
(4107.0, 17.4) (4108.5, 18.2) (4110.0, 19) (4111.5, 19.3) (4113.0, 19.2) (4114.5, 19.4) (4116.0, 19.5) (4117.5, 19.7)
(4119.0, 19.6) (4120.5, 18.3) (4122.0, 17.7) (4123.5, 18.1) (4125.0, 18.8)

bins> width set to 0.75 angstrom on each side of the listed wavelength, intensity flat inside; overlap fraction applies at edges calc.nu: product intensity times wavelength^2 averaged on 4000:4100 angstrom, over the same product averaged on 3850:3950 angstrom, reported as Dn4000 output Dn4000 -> 1.9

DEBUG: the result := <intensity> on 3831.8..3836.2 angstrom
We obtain 7.05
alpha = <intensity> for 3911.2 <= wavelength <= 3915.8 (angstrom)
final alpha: 14.1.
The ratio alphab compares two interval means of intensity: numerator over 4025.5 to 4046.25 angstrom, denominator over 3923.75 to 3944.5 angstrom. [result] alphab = 2.4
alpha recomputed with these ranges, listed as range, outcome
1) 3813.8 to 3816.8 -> 9.16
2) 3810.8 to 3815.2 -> 11.7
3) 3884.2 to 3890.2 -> 11.1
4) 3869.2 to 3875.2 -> 9.23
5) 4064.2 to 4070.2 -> 16.7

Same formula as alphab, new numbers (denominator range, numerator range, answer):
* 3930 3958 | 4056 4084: 1.83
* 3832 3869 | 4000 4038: 2.01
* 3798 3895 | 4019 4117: 1.94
